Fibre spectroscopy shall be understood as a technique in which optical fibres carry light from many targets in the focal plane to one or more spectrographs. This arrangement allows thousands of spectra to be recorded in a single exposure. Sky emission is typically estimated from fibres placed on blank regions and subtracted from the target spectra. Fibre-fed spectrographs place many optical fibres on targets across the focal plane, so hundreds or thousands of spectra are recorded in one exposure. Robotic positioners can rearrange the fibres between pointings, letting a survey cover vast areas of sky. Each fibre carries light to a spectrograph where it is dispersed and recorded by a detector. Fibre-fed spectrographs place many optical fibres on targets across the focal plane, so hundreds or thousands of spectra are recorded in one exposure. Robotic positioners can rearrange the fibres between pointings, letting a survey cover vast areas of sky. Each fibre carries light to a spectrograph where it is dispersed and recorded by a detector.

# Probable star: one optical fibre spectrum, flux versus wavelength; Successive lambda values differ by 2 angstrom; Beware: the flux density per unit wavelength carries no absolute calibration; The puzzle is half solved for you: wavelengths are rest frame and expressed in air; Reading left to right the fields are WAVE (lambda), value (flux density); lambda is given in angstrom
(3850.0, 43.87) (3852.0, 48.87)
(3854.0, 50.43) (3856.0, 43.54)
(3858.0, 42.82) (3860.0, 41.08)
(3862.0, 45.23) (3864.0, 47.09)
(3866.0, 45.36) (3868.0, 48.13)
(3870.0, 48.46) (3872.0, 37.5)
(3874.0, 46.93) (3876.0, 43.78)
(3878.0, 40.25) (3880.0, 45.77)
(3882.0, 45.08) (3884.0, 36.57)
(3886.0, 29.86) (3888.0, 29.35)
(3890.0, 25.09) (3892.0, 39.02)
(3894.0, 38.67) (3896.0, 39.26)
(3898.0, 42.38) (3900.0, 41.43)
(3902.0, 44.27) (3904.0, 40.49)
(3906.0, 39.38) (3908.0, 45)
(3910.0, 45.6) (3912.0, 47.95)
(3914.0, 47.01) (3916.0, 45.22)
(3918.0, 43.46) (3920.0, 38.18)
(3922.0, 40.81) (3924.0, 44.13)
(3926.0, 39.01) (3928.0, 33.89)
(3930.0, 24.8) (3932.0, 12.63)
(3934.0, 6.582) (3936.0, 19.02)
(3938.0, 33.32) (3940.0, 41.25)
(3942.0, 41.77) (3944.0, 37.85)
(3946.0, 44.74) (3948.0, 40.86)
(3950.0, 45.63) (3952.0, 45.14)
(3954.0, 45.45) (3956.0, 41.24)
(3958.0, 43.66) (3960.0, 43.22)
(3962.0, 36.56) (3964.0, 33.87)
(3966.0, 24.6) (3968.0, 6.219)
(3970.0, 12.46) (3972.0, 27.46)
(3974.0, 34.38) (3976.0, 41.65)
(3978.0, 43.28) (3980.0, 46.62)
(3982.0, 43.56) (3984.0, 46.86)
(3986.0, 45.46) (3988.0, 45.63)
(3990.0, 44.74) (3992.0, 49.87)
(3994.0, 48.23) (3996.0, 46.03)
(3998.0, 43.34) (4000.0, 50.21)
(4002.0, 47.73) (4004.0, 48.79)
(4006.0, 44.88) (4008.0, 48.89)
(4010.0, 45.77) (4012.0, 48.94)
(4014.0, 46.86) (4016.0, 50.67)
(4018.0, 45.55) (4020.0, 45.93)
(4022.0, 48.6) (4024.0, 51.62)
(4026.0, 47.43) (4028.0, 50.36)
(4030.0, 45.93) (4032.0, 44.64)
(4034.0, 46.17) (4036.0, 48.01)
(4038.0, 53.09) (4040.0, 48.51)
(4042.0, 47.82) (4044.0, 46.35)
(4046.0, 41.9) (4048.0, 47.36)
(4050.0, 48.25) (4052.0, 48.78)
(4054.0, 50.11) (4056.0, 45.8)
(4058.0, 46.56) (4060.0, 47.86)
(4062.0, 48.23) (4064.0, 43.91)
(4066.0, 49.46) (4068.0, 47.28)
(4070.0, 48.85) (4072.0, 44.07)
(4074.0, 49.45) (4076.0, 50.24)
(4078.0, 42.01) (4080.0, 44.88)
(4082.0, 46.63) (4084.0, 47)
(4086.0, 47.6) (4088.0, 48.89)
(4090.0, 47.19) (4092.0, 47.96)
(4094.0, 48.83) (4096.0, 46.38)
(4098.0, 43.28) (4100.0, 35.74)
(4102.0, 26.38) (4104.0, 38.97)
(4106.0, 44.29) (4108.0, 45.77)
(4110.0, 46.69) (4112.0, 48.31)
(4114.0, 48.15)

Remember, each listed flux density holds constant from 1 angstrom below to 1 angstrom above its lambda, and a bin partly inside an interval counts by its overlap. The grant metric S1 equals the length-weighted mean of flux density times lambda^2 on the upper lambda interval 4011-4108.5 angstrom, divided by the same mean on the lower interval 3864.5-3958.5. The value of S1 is 1.28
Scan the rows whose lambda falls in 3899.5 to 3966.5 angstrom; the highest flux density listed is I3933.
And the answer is 47.95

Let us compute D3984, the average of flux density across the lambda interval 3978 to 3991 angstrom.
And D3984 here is 45.3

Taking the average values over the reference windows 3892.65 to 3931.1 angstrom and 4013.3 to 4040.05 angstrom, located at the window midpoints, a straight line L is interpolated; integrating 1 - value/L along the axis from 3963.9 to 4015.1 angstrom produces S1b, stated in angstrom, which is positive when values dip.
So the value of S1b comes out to 5.4 angstrom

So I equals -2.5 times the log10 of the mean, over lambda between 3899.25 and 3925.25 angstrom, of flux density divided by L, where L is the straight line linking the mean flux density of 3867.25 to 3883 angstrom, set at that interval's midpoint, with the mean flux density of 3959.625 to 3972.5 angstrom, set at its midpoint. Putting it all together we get -0.18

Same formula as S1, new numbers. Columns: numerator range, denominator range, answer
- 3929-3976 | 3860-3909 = 0.82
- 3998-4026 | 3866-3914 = 1.24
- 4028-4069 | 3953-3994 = 1.29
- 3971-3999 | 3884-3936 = 1.23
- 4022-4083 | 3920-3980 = 1.46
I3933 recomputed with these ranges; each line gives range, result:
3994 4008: 50.21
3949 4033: 51.62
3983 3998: 49.87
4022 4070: 53.09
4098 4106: 44.29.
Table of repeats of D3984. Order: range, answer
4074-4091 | 47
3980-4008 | 46.6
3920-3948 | 32.8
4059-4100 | 46.7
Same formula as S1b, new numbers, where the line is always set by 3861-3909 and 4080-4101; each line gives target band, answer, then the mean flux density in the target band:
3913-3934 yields 3.2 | 35.5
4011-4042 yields -2.6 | 48.1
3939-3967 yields 1.4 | 40.4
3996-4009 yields -1.0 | 47.2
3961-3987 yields 5.5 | 34.1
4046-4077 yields -1.6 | 47.6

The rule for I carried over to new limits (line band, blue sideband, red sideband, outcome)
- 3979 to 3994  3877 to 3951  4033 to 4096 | -0.09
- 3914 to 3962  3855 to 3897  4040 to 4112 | 0.14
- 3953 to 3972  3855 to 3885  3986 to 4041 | 0.41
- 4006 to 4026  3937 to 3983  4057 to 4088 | -0.14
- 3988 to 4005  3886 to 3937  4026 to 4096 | -0.11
